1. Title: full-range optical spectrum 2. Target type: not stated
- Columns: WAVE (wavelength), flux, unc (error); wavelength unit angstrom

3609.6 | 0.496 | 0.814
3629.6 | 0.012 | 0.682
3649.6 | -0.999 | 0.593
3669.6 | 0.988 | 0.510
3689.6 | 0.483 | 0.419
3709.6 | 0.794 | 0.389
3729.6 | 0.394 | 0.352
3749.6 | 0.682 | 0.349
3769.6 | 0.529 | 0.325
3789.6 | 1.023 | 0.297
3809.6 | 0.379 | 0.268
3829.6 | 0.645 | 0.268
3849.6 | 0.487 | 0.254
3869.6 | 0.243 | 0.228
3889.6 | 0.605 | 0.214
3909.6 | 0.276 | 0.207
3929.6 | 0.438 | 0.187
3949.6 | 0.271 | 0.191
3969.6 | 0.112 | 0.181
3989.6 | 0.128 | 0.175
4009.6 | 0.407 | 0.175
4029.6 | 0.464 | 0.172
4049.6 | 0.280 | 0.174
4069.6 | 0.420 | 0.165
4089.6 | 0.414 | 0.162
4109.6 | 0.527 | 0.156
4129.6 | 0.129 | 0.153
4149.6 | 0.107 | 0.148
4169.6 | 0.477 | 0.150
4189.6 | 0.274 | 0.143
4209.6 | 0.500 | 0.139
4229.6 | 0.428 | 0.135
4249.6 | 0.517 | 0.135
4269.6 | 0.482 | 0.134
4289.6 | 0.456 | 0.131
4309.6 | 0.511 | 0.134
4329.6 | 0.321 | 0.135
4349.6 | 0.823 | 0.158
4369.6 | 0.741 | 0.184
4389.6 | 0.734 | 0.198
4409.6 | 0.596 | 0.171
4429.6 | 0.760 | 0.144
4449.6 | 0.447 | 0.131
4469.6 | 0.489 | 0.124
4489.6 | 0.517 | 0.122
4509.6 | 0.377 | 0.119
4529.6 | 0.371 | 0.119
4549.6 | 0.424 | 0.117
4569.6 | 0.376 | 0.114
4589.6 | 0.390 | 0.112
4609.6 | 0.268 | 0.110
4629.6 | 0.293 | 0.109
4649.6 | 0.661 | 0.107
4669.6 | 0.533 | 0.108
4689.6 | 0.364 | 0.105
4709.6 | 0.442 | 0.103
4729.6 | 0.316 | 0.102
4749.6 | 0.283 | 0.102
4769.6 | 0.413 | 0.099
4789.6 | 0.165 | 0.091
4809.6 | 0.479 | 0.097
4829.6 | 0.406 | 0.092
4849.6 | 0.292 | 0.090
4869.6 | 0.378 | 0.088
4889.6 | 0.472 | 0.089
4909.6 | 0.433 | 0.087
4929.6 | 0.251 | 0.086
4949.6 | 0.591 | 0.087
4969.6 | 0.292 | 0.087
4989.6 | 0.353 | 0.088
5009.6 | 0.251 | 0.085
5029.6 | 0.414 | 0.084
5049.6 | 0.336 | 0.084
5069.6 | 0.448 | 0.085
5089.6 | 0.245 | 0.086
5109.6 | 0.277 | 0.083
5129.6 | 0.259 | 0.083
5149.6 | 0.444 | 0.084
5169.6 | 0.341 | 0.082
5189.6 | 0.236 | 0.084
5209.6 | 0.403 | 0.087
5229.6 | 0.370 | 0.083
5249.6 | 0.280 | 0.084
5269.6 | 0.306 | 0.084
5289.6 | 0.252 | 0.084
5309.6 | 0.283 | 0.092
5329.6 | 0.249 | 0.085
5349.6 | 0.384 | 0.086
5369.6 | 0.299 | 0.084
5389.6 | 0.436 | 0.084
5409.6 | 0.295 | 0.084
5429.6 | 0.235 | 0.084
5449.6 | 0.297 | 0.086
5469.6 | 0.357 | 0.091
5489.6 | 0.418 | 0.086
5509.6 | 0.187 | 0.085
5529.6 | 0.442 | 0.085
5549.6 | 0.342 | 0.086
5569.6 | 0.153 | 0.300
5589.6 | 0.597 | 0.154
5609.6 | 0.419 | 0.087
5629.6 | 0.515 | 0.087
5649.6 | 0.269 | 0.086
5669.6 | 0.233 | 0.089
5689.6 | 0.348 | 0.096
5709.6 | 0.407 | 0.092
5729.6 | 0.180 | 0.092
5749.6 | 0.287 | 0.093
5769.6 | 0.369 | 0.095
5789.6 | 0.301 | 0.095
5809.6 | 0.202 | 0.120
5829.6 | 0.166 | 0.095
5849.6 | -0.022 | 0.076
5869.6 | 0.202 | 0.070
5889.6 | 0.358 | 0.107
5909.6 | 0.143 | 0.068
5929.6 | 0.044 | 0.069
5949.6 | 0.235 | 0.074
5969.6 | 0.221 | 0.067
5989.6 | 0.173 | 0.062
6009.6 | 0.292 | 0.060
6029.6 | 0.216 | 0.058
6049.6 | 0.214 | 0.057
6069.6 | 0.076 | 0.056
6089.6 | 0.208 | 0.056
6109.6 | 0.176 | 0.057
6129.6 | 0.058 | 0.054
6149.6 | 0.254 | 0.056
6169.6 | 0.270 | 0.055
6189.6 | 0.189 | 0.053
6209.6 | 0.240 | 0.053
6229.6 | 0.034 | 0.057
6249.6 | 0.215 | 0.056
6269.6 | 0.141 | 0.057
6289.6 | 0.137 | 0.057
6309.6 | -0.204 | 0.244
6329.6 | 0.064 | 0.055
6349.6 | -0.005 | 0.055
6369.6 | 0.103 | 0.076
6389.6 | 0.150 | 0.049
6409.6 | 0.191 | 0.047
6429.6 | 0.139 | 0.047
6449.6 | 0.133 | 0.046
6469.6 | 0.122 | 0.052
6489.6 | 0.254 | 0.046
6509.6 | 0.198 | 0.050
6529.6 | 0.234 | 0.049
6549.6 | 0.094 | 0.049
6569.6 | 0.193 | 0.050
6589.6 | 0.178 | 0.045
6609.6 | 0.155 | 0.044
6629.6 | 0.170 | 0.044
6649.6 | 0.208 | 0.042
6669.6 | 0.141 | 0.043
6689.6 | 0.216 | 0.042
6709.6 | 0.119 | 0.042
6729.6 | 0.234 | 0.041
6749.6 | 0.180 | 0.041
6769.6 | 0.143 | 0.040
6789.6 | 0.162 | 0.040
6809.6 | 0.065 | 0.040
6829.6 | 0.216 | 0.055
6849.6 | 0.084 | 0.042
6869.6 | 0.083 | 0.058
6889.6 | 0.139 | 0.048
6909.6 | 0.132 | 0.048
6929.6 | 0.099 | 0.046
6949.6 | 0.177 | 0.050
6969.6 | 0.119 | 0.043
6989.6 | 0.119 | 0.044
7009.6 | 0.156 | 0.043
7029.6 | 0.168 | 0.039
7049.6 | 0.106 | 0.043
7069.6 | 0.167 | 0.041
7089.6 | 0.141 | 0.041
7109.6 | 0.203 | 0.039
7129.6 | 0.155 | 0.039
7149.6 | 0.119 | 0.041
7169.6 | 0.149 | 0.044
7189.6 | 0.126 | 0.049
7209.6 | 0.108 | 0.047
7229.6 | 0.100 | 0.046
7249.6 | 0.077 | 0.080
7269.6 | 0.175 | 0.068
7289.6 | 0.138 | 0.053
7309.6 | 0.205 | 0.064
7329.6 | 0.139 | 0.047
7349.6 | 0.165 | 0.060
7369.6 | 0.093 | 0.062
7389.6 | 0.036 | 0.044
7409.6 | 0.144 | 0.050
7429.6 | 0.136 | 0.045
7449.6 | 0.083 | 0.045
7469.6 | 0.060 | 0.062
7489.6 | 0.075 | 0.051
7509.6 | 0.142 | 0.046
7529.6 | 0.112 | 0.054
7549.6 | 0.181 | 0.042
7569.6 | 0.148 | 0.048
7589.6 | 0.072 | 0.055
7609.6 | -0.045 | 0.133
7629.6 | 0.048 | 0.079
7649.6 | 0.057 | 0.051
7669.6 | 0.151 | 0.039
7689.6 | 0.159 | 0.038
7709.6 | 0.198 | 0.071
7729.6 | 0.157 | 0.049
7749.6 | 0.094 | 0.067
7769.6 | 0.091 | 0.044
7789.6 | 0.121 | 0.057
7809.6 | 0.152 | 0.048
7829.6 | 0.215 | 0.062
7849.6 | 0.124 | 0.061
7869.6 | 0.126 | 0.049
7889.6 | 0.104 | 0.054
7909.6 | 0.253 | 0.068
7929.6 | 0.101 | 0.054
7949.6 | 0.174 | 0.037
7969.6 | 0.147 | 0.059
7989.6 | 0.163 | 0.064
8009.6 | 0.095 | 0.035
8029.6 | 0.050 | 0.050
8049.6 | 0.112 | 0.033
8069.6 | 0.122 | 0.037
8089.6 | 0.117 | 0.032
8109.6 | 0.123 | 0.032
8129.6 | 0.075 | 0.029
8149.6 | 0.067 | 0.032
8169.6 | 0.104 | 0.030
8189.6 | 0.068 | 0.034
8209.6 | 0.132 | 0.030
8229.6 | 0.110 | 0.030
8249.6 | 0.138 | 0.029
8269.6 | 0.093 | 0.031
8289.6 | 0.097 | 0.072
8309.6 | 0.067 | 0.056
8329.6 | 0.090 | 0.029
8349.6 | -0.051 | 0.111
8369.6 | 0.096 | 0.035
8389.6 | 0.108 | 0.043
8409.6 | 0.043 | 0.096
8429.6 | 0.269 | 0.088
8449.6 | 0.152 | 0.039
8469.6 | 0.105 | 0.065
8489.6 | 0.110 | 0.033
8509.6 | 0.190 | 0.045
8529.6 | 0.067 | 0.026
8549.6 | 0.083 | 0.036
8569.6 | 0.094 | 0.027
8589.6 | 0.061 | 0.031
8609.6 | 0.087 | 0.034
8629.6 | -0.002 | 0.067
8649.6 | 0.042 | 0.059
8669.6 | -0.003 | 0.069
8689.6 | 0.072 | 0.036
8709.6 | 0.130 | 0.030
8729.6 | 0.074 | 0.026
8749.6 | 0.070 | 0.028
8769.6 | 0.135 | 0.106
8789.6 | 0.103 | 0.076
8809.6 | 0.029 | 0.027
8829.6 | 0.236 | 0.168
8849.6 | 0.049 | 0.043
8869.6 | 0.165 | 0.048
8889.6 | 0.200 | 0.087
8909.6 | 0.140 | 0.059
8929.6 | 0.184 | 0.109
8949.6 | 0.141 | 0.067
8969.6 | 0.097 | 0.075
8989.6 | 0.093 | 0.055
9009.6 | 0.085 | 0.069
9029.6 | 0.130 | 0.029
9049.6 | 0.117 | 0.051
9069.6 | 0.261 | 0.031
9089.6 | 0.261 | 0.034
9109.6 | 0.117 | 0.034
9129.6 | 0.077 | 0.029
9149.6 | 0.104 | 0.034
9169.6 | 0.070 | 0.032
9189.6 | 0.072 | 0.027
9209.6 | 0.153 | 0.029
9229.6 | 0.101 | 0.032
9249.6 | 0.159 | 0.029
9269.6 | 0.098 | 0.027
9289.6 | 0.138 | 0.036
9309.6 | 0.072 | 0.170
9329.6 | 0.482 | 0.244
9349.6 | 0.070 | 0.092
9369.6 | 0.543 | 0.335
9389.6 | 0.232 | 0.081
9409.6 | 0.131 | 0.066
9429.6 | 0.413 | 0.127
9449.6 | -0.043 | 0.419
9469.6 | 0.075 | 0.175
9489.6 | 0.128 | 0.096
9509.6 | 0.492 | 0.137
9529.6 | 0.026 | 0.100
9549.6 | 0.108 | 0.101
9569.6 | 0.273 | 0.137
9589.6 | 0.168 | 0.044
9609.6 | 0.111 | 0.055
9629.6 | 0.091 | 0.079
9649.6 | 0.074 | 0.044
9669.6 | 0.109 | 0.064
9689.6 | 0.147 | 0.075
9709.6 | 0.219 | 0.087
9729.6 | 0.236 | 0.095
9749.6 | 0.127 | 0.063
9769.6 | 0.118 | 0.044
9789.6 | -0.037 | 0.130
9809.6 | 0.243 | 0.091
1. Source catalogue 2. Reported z 1.435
